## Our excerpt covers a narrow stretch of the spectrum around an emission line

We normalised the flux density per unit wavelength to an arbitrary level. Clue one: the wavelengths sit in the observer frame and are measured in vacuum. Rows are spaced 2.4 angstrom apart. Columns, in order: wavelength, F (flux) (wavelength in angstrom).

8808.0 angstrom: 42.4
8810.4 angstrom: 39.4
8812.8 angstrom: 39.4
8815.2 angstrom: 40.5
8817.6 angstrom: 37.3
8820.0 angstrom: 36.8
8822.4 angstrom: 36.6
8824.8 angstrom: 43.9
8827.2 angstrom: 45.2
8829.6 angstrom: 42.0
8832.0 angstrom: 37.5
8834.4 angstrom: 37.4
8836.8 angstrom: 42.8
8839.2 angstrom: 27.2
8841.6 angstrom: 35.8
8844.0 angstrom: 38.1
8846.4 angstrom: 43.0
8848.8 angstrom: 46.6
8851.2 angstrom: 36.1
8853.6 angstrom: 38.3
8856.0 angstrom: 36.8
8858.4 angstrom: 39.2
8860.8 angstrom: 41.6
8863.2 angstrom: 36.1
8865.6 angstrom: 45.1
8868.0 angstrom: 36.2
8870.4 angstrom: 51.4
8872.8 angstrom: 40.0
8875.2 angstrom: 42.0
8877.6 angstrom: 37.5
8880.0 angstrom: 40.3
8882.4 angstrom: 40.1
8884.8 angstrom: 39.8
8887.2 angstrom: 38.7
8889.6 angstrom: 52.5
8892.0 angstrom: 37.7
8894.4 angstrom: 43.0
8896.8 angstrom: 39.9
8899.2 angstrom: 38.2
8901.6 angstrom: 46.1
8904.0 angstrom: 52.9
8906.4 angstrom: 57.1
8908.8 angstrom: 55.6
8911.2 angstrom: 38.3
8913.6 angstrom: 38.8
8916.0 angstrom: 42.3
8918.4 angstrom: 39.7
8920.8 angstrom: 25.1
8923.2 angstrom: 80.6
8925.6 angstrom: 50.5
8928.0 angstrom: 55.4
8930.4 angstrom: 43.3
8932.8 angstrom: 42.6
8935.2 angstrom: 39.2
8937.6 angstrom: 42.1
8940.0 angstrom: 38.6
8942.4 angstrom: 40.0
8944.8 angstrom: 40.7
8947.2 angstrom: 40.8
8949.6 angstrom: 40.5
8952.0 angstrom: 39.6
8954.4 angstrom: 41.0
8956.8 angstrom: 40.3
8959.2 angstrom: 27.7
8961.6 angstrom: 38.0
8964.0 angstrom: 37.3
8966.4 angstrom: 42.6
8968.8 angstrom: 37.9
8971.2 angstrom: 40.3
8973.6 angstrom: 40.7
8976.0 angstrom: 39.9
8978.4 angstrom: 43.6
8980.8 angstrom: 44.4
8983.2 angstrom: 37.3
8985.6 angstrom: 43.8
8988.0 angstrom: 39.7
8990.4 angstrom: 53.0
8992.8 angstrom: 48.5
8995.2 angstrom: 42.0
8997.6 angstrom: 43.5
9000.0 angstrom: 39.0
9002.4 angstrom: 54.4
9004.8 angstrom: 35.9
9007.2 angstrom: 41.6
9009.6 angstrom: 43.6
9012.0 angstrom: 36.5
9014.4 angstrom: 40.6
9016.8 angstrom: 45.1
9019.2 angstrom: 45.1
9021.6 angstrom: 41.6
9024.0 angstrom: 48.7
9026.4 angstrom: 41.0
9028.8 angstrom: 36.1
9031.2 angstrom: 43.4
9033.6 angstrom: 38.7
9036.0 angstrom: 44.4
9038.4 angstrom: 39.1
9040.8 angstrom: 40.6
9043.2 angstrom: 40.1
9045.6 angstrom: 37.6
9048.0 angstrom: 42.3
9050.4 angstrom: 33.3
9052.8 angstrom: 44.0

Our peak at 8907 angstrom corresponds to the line [S II] 6716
